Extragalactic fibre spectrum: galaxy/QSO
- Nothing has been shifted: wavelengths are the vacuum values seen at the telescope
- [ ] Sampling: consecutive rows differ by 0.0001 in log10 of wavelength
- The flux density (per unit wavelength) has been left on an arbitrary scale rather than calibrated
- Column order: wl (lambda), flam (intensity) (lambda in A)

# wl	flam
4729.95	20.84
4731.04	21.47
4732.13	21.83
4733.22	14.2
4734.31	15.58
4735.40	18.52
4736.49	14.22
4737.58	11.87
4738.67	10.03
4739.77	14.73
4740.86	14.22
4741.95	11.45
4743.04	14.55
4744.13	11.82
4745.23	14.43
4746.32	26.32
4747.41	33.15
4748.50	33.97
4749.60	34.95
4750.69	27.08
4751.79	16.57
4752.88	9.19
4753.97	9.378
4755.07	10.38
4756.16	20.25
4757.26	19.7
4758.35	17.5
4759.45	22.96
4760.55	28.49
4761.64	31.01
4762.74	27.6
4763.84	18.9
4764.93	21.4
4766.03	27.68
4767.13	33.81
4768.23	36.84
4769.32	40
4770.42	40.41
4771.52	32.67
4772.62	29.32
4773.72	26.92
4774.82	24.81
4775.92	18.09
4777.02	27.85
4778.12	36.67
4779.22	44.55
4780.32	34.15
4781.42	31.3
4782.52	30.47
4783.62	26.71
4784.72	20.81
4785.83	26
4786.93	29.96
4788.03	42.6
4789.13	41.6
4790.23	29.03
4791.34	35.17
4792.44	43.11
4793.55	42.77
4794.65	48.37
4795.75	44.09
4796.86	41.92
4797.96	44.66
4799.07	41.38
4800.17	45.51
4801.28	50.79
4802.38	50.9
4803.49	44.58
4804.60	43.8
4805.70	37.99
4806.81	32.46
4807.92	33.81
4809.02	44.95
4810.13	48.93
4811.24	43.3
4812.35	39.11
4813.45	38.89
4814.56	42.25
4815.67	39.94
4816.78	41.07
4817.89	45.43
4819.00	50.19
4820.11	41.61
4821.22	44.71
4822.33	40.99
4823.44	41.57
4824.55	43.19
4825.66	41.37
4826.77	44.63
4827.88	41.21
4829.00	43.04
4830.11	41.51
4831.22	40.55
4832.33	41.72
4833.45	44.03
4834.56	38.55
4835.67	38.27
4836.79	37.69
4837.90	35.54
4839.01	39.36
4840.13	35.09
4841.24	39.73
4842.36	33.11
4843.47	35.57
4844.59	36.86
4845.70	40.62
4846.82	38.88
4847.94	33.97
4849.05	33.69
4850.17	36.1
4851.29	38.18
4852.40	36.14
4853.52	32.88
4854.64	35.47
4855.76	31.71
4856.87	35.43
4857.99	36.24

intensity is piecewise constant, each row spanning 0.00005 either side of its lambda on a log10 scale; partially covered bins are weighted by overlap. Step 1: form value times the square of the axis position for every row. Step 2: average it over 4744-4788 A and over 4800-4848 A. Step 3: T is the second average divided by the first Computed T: 1.6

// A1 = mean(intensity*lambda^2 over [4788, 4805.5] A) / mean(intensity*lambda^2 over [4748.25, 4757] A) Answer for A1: 2.23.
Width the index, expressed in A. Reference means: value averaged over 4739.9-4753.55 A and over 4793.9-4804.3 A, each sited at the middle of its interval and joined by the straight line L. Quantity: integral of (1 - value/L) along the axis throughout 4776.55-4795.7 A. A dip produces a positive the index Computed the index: 2.2 A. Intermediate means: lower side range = 20.4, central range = 35.1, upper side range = 45.7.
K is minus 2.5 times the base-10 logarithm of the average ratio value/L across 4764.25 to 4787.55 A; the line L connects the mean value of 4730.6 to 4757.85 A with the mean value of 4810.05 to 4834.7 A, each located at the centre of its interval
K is -0.10 mag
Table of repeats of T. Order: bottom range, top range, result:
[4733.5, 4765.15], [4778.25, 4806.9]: 2.05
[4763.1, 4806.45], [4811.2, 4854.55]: 1.14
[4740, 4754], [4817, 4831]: 2.22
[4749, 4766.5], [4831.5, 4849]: 1.83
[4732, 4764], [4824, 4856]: 2.08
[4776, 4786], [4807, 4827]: 1.41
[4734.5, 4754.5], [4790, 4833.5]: 2.41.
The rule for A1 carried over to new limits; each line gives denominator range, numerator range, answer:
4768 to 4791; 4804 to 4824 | 1.33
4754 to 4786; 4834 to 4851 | 1.38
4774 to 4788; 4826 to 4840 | 1.39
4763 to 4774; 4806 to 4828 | 1.39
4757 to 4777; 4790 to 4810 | 1.54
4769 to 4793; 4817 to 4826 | 1.37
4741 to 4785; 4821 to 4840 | 1.64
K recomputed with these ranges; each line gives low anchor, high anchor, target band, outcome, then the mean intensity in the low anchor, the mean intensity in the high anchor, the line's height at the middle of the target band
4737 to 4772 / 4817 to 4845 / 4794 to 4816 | -0.24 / 22.6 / 40.6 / 34.5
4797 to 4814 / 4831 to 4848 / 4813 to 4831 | -0.05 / 42.7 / 38.2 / 40.5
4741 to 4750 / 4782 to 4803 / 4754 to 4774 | 0.10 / 22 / 38.8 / 28.6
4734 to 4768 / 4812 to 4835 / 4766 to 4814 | -0.16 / 20.2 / 42.2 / 32.1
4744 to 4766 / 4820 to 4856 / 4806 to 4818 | -0.21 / 22.1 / 38.7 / 33.5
